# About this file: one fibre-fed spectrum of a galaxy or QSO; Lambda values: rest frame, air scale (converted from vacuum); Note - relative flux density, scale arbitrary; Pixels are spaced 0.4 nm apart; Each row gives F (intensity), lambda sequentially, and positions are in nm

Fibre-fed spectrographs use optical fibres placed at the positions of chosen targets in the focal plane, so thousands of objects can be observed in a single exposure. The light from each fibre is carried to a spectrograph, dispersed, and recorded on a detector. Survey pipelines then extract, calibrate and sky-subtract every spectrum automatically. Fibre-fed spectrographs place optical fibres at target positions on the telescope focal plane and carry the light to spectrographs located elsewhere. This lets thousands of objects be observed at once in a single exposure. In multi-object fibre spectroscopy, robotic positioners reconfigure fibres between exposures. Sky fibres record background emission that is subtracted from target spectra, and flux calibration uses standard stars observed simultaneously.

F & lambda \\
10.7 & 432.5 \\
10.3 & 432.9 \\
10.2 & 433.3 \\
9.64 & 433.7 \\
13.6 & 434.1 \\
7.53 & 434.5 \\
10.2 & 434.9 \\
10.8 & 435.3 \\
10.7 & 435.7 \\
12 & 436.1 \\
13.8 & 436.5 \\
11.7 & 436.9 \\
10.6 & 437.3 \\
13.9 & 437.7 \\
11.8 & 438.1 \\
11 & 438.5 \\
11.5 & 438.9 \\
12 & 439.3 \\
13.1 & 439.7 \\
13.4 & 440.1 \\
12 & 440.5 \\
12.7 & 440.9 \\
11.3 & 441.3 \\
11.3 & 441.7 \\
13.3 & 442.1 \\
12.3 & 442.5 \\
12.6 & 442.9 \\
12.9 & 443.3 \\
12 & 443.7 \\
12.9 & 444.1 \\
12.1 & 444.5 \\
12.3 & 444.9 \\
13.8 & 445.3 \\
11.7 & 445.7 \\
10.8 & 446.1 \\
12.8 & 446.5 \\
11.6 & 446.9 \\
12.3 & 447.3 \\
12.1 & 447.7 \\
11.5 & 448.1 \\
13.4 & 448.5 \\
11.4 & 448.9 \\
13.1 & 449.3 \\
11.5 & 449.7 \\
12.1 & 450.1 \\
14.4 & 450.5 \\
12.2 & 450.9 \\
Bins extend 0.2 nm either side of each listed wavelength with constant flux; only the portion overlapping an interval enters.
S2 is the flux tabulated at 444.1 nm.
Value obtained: 12.9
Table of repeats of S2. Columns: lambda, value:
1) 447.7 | 12.1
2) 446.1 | 10.8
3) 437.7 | 13.9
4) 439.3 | 12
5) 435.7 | 10.7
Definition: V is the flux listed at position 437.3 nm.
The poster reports 10.6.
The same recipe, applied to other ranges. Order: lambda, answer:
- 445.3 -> 13.8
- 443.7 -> 12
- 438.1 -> 11.8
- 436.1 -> 12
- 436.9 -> 11.7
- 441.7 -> 11.3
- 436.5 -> 13.8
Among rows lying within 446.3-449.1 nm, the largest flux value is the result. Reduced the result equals 13.4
